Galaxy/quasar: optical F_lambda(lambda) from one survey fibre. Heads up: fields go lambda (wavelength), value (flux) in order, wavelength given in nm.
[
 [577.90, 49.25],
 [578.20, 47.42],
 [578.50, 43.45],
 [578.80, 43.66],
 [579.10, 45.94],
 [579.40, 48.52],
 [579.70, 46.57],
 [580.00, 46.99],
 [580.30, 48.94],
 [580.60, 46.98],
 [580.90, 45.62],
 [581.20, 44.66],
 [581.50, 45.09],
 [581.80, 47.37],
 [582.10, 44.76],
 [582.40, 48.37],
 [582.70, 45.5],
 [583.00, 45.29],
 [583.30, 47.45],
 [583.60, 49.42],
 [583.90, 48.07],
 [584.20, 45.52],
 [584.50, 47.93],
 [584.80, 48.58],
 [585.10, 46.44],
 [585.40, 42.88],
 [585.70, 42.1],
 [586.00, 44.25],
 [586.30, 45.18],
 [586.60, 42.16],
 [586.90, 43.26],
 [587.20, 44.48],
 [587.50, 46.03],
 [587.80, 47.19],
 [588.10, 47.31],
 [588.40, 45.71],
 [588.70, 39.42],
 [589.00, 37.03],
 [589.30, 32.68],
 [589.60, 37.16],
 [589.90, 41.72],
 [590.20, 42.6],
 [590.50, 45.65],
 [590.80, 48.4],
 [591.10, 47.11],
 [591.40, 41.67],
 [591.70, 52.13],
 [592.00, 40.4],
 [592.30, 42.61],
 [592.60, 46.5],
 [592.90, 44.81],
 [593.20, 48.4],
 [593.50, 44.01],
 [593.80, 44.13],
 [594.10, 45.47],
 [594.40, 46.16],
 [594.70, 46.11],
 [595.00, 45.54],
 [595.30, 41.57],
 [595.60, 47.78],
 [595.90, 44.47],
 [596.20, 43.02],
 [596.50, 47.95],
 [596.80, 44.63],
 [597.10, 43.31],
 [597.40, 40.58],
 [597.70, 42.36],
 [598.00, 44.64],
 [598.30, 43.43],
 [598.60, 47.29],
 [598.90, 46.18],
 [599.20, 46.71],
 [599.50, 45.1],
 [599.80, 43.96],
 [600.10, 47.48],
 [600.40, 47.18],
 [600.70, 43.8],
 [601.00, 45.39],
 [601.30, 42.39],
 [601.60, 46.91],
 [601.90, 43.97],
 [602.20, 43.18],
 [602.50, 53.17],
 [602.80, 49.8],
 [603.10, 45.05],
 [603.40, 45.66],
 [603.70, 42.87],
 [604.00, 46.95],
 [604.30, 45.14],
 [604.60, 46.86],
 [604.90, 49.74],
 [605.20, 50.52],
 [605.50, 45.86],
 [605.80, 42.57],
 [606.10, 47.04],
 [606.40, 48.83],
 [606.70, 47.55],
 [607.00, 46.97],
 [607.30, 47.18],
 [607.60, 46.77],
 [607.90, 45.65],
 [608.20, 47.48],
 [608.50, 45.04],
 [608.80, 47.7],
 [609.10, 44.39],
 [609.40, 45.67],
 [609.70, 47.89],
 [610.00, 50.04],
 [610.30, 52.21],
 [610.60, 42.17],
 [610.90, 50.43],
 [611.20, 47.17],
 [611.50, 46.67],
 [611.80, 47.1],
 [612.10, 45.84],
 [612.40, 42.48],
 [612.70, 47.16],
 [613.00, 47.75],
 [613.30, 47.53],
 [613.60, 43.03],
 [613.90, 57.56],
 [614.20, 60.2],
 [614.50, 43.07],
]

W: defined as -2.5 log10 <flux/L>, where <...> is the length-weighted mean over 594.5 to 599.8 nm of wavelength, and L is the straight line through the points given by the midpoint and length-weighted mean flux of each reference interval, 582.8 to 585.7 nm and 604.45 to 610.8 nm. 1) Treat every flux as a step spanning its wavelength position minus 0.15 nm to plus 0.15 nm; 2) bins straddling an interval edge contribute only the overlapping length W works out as 0.05 mag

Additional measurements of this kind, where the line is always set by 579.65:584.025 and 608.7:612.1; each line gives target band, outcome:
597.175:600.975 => 0.05 mag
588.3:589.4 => 0.21 mag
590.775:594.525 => 0.04 mag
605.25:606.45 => 0.02 mag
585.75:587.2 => 0.08 mag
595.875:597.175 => 0.05 mag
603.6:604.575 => 0.04 mag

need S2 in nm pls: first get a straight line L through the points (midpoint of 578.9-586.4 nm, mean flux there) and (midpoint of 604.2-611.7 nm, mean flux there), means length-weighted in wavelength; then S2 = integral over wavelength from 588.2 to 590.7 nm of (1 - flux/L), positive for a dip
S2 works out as 0.32 nm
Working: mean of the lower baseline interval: 46.3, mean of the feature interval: 40.6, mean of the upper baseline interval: 47.1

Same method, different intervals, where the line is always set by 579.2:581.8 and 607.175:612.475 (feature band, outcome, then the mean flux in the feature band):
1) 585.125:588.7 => 0.17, 44.4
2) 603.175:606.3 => 0.03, 46.3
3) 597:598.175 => 0.10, 42.7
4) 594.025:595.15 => 0.02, 45.8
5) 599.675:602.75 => 0.06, 45.9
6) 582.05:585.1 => -0.03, 47.1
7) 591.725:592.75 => 0.05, 44.3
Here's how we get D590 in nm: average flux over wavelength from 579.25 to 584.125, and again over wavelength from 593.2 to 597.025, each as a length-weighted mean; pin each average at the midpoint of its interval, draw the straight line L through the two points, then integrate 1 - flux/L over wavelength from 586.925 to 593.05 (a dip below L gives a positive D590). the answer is 0.30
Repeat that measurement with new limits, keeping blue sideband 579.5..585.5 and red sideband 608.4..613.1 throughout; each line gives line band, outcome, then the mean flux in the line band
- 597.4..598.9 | 0.082 nm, 44.2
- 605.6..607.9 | 0.011 nm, 46.6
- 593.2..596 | 0.092 nm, 45.2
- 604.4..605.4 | -0.040 nm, 48.7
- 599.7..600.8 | 0.024 nm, 45.8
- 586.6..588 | 0.052 nm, 45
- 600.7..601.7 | 0.046 nm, 44.6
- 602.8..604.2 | 0.035 nm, 45.6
